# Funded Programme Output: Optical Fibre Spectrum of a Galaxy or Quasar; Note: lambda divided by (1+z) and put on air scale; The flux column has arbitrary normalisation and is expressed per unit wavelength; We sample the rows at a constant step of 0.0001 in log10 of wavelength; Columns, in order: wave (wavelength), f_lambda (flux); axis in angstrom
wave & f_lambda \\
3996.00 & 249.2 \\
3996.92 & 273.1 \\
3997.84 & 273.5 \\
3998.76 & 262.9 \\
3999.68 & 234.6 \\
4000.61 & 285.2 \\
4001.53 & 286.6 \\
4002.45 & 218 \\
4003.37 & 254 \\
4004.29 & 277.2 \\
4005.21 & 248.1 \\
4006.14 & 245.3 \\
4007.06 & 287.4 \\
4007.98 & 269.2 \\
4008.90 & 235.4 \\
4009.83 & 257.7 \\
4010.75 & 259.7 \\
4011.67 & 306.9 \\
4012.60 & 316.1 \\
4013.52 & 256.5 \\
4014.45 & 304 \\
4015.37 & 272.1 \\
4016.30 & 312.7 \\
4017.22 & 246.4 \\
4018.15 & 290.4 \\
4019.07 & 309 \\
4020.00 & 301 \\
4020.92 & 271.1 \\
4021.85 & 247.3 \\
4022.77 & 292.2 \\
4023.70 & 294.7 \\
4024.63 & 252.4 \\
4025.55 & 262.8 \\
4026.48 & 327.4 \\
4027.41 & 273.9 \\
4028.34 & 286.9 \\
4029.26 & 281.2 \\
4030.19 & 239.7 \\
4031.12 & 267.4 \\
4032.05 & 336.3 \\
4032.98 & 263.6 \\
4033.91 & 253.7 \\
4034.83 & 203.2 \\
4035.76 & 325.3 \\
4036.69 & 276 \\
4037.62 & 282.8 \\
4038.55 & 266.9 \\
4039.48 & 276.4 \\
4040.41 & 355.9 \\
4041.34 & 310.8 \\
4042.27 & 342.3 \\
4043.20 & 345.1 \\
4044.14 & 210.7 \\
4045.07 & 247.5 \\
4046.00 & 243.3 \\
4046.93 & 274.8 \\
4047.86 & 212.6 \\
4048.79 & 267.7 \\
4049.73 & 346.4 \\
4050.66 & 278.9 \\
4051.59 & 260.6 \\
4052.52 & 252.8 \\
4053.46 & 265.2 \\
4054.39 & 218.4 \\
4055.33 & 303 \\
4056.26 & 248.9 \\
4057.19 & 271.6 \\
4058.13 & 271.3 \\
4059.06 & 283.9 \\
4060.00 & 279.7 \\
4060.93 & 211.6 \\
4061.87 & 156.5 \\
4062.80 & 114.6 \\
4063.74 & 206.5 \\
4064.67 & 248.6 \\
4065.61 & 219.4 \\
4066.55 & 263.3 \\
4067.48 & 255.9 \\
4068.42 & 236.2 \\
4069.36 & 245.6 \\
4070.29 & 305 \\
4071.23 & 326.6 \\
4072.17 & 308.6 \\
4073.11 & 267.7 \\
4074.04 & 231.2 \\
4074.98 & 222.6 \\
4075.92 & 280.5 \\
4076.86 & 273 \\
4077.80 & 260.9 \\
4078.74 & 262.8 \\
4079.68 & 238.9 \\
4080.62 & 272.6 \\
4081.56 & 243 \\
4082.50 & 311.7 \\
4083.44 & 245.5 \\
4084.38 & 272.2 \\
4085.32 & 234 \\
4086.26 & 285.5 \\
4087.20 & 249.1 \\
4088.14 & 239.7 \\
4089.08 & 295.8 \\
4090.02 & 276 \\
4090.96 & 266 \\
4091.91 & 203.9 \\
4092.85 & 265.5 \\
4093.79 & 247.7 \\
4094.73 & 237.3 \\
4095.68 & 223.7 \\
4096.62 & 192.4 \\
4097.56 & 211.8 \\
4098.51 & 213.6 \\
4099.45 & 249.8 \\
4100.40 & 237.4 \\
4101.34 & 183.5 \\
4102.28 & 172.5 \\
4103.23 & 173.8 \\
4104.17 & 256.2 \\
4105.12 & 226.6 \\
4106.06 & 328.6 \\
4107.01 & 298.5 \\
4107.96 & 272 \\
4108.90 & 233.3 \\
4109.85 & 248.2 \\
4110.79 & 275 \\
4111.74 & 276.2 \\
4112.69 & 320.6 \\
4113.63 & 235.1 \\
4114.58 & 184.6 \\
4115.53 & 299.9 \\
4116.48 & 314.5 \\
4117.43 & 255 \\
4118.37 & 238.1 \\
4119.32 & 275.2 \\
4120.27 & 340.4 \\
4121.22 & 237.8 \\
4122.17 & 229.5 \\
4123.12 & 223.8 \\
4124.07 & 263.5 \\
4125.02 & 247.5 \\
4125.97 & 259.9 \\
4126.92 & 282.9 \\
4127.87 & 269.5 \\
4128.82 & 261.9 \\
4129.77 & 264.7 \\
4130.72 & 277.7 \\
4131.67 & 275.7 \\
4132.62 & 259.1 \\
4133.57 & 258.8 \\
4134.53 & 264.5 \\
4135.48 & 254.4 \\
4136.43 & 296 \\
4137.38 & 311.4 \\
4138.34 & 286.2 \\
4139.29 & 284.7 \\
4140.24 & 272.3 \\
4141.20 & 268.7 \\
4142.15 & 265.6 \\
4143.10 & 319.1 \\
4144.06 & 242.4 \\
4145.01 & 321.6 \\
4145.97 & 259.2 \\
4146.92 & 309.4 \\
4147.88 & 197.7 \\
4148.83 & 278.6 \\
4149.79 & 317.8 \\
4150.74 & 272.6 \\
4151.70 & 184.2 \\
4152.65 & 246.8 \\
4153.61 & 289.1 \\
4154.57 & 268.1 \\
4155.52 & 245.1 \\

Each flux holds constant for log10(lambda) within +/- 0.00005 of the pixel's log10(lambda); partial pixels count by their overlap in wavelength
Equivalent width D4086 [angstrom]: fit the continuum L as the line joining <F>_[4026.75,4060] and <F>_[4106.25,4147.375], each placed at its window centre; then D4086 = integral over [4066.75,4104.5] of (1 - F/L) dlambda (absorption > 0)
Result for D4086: 3.3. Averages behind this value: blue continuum 276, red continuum 271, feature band 249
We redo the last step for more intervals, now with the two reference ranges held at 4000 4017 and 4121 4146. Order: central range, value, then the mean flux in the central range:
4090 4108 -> 2.32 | 235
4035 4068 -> 1.02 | 262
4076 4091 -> 0.30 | 265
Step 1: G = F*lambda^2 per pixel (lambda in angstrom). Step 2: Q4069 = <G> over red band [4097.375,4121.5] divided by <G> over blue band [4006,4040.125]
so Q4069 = 0.9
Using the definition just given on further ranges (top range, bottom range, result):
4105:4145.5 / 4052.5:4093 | 1.09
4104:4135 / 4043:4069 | 1.10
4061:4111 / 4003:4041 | 0.91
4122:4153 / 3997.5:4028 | 1.04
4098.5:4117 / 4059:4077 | 1.04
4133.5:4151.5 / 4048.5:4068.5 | 1.16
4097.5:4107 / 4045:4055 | 0.90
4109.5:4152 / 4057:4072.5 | 1.13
